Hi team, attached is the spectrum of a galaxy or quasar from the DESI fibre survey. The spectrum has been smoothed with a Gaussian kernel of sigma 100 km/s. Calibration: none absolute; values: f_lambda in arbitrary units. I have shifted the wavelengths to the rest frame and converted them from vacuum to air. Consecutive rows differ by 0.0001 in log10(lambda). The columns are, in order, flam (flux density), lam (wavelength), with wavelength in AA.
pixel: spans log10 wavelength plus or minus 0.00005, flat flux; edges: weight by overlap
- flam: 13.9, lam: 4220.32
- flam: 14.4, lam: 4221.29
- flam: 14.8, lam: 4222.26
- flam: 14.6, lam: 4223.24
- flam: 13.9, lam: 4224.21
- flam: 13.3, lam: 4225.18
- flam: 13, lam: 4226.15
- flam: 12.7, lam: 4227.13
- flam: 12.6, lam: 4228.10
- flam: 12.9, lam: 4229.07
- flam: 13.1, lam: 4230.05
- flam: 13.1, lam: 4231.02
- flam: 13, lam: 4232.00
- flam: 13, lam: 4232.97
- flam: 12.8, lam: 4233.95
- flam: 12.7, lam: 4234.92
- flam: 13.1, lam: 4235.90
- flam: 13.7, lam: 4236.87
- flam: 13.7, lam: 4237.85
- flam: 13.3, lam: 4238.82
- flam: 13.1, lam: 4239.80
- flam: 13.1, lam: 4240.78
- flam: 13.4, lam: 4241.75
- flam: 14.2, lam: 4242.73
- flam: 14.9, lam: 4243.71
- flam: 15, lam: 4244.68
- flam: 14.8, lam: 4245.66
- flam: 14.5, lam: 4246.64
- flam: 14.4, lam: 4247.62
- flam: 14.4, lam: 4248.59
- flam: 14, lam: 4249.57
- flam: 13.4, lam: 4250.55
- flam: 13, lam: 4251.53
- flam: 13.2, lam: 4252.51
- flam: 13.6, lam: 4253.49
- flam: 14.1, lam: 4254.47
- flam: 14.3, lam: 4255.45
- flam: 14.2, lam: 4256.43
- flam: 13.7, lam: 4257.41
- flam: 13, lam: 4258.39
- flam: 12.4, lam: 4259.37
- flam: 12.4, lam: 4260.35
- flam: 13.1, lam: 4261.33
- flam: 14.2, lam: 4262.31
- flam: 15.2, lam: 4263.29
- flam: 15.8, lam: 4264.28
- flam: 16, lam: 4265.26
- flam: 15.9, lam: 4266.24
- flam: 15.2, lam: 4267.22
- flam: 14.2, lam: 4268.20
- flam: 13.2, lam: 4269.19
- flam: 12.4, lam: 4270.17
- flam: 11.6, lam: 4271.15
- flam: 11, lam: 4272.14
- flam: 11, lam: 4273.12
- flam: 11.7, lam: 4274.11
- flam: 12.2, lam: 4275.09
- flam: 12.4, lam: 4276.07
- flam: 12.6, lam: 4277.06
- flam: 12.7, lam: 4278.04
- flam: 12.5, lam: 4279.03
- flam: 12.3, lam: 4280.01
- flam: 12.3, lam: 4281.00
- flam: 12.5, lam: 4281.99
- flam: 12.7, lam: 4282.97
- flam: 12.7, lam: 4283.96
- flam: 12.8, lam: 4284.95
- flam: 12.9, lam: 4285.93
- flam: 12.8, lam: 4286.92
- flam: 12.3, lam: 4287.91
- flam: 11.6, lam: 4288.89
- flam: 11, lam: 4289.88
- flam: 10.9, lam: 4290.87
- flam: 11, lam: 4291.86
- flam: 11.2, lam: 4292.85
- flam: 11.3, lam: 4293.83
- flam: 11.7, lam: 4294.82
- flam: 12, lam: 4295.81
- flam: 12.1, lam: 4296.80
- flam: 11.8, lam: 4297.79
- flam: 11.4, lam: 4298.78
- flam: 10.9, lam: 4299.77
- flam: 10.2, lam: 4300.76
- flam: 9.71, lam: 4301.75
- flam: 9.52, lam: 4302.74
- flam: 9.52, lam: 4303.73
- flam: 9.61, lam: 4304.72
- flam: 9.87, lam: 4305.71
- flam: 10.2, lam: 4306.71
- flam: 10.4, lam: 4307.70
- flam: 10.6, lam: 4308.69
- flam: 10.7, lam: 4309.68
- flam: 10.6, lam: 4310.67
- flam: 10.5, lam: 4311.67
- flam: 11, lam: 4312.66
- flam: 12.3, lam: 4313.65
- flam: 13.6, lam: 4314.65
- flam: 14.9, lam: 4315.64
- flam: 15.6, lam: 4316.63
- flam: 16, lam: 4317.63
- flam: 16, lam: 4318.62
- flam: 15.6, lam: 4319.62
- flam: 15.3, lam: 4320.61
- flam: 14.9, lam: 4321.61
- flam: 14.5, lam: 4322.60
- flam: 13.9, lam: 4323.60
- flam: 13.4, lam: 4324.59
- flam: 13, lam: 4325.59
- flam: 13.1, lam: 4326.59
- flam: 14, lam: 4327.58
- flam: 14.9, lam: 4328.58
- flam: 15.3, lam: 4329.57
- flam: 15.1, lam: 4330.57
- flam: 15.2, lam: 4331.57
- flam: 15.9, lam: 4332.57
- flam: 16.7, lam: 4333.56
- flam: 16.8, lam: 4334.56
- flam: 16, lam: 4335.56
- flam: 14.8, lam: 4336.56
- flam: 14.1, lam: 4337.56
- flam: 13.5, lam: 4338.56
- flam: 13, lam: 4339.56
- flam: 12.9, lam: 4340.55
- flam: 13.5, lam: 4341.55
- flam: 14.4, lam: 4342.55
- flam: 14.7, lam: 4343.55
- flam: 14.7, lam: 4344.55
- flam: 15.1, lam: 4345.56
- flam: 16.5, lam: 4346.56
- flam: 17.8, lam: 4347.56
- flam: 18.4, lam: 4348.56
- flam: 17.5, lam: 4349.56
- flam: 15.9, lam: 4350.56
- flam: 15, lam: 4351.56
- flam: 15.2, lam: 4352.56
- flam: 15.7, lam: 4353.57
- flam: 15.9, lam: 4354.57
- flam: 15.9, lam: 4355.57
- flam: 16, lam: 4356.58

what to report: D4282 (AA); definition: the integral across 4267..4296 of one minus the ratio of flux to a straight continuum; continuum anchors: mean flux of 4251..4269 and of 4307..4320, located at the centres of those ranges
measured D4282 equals 2.9 AA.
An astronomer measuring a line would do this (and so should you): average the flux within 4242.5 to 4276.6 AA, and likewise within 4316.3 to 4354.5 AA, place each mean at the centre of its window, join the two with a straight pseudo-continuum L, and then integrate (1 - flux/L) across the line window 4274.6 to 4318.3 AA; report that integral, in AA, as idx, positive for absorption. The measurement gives 7.9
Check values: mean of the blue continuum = 13.7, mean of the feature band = 11.8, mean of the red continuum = 15.1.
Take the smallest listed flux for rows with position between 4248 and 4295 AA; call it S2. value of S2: 10.9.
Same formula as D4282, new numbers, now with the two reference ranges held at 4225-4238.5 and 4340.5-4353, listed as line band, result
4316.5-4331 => 0.39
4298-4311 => 3.89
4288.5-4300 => 2.40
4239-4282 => 0.58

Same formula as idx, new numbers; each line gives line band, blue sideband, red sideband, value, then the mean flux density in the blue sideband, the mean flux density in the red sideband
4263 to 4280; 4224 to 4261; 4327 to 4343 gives 0.8 AA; 13.5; 14.8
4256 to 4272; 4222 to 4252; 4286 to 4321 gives -1.2 AA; 13.6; 11.8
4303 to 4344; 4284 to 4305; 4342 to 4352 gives 1.1 AA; 11.3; 16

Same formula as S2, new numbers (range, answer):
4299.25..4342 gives 9.52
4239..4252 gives 13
